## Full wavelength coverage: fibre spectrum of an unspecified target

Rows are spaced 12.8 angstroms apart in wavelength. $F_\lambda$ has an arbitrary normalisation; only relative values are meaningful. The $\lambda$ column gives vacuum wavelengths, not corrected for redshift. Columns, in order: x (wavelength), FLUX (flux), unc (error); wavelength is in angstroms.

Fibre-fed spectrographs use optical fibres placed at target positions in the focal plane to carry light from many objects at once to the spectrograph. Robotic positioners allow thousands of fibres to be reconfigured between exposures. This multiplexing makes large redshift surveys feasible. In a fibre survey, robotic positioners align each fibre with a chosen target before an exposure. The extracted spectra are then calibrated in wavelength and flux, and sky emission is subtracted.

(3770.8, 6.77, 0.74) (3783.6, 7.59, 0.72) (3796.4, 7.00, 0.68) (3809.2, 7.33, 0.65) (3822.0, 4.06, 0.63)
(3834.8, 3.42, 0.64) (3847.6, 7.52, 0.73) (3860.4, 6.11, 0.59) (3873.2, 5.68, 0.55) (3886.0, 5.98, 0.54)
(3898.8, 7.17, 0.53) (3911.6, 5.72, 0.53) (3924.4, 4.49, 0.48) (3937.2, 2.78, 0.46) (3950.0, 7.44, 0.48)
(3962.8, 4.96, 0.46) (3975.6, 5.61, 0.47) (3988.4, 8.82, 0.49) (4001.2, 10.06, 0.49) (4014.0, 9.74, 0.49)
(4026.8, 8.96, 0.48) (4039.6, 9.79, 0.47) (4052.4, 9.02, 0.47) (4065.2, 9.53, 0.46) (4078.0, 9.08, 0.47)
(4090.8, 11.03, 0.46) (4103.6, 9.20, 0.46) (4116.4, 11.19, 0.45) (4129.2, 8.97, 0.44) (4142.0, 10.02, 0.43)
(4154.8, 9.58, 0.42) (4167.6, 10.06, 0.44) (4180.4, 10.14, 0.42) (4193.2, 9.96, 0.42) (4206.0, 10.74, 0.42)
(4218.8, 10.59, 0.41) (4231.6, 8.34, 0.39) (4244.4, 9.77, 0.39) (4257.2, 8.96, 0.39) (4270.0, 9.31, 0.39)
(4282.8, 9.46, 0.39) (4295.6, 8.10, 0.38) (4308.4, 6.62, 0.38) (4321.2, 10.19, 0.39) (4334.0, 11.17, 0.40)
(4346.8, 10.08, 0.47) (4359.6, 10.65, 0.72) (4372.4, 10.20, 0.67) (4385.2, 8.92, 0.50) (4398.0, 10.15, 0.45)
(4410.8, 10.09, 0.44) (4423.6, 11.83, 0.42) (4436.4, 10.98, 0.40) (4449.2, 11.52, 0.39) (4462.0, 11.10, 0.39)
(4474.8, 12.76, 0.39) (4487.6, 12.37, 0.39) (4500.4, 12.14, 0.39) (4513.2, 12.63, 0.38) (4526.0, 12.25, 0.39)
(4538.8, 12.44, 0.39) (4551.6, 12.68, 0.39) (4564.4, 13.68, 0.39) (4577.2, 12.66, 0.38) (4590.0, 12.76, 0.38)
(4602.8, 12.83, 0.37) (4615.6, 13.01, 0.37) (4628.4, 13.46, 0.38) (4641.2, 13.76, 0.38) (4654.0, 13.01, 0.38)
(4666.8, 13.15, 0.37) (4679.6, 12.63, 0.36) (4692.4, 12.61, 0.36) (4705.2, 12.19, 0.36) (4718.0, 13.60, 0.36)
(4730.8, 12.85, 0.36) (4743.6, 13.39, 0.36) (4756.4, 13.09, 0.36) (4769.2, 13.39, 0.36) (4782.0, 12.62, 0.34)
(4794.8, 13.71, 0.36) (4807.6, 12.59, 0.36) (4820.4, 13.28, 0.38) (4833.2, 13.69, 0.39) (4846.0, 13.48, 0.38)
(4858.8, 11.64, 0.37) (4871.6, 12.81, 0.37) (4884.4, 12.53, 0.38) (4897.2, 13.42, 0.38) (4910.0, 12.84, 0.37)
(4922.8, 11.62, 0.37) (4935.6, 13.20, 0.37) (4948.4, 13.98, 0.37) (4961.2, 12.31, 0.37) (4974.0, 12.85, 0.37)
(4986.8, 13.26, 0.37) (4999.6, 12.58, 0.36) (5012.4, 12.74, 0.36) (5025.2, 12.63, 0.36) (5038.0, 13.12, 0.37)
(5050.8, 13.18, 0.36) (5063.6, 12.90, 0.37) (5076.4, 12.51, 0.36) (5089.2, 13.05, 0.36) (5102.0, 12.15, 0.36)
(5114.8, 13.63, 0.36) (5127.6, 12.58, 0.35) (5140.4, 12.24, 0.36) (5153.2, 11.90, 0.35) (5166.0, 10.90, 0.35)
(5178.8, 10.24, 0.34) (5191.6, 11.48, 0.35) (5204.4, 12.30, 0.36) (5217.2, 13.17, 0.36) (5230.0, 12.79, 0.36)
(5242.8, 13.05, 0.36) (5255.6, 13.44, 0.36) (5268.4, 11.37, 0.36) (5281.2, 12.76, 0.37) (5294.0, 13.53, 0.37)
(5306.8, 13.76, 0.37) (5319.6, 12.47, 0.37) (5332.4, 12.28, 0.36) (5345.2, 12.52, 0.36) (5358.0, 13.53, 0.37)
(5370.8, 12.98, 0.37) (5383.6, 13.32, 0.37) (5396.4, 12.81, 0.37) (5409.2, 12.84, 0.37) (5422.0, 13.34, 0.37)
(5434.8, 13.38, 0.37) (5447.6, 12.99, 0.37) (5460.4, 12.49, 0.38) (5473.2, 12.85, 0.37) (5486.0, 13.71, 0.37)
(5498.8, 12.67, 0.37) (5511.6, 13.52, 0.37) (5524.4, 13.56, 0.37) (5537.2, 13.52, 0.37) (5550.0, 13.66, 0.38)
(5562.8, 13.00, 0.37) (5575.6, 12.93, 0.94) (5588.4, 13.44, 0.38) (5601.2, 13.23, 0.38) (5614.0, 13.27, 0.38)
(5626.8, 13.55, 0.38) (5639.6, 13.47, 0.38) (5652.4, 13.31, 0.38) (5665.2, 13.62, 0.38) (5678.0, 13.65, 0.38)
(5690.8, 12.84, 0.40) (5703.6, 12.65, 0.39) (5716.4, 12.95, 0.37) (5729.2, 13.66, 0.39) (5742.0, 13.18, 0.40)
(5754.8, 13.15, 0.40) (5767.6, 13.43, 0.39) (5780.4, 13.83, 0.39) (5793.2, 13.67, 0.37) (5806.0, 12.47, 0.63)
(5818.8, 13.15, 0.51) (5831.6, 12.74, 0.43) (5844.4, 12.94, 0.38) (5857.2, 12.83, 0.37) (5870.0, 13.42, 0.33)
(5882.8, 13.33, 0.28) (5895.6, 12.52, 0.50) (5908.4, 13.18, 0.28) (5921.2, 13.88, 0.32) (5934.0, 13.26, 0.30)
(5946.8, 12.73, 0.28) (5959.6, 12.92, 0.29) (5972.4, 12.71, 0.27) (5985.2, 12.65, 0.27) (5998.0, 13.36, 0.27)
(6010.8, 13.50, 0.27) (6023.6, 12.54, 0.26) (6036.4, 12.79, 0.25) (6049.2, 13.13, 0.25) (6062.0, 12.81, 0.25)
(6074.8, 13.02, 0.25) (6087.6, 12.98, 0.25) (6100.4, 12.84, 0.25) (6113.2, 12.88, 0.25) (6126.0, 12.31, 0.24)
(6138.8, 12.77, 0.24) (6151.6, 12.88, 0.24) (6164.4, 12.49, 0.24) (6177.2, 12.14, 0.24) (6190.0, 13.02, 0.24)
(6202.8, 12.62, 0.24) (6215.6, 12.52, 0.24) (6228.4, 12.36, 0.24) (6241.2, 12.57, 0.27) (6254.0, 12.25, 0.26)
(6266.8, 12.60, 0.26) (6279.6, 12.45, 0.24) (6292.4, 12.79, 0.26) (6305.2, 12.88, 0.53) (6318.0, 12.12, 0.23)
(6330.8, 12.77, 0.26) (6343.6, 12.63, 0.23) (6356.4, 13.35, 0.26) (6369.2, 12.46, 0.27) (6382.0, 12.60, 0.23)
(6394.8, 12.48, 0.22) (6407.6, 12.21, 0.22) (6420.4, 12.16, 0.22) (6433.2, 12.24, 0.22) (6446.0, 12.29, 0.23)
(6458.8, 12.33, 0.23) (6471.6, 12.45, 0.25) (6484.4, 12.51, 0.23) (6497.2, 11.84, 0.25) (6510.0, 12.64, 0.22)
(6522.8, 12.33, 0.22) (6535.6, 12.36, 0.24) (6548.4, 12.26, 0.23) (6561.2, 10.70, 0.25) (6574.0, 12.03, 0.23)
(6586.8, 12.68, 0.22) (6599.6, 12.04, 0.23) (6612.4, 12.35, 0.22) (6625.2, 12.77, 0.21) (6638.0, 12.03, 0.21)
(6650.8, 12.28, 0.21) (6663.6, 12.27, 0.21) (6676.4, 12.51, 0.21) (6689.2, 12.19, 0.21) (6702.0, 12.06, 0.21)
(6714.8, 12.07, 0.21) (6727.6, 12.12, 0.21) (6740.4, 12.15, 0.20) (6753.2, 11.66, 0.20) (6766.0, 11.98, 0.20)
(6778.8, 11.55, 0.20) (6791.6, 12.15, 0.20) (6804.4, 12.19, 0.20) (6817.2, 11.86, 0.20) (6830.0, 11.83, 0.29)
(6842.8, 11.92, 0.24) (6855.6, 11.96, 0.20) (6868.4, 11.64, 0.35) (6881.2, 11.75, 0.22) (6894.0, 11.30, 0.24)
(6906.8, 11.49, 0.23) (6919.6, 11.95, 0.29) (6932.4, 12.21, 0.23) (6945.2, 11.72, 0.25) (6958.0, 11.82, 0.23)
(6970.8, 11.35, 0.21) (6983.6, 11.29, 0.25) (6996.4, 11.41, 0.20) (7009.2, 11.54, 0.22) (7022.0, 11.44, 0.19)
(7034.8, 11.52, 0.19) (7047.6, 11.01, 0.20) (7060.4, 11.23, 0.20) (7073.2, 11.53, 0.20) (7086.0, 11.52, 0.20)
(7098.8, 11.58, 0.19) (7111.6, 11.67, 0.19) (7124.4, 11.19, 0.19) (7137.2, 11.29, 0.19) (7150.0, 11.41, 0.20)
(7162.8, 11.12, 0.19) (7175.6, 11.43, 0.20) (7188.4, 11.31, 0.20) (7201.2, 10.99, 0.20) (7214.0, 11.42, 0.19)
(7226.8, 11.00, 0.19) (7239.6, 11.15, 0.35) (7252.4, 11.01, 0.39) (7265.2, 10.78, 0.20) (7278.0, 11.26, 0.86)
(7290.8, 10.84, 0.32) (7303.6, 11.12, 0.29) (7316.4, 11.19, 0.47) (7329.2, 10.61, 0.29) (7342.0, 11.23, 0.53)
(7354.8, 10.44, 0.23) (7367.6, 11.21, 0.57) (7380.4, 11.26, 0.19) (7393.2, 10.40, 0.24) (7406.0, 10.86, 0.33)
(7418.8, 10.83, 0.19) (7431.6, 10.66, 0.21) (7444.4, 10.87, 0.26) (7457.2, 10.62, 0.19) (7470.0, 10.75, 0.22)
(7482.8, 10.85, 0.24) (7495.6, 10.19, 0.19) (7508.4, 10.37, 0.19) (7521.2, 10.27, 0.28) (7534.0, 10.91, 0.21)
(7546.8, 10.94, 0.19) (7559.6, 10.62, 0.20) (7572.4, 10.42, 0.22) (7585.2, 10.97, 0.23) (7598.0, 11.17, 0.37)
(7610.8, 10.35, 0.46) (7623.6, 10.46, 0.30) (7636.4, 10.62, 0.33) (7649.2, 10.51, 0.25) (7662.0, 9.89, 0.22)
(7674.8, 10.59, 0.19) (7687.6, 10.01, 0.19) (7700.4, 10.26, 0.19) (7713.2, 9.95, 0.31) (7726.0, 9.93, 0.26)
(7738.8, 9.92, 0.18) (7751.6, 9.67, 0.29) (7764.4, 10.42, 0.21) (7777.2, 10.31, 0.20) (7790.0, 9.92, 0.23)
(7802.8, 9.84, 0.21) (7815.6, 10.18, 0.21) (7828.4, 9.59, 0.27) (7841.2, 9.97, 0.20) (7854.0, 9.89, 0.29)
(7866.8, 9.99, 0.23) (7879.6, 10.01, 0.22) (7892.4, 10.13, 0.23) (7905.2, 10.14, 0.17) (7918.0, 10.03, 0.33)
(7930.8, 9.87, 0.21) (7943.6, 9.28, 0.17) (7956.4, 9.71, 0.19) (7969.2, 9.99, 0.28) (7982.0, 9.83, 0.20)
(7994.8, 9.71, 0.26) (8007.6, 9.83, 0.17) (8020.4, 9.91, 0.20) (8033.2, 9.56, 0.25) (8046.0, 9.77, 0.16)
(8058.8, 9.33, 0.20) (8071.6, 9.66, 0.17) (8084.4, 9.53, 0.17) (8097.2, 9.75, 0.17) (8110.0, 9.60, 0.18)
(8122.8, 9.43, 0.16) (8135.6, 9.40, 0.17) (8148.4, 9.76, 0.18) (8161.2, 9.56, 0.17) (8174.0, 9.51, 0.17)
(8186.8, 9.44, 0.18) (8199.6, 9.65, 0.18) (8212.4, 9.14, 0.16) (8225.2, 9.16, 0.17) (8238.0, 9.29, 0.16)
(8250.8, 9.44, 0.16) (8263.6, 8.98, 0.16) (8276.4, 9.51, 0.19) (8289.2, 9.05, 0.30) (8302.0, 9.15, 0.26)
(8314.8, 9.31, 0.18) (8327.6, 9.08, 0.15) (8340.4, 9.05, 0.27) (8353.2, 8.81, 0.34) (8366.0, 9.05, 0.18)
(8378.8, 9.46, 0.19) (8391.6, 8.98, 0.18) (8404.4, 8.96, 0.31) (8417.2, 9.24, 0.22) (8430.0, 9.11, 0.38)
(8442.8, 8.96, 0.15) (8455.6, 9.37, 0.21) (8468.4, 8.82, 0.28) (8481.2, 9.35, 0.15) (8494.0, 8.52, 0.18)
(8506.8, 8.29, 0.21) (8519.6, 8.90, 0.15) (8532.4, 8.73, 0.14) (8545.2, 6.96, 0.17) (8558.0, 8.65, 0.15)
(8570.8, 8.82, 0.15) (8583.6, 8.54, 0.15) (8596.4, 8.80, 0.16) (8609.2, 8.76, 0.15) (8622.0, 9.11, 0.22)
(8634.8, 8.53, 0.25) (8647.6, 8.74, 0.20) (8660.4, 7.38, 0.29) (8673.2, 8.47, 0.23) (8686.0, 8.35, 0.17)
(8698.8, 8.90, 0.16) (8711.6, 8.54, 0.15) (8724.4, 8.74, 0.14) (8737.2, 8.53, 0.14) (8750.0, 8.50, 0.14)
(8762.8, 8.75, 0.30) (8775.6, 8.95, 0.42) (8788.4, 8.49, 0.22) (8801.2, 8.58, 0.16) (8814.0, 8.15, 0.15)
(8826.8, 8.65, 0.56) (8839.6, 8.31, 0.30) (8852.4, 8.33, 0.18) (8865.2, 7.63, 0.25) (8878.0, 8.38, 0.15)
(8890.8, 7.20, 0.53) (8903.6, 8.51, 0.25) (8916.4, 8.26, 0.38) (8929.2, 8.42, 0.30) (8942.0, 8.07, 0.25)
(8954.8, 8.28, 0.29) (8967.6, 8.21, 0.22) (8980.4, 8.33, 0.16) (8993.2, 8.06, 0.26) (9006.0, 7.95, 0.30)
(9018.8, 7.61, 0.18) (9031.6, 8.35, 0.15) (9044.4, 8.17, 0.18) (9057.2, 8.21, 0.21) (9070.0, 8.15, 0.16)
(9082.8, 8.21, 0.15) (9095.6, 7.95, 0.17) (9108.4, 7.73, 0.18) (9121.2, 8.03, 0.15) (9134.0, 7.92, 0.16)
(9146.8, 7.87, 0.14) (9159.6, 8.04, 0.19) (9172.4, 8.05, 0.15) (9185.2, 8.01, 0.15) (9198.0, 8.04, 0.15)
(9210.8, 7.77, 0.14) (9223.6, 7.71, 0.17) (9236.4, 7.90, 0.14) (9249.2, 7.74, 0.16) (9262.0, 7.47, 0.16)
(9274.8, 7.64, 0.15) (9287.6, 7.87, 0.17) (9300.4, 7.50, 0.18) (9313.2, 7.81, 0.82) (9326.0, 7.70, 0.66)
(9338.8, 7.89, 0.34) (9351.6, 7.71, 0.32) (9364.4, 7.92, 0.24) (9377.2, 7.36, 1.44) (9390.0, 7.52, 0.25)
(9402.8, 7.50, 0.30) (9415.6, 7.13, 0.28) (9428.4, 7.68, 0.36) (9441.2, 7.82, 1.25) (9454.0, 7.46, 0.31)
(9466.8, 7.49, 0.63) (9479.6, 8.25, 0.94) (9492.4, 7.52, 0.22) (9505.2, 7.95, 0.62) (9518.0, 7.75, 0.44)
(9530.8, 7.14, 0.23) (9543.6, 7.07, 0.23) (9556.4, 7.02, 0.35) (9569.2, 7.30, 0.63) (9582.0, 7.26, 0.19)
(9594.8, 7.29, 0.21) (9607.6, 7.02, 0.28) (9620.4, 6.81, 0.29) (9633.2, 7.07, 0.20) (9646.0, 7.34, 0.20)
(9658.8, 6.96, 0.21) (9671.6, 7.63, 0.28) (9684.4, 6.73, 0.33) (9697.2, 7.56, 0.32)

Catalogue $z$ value 0.000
